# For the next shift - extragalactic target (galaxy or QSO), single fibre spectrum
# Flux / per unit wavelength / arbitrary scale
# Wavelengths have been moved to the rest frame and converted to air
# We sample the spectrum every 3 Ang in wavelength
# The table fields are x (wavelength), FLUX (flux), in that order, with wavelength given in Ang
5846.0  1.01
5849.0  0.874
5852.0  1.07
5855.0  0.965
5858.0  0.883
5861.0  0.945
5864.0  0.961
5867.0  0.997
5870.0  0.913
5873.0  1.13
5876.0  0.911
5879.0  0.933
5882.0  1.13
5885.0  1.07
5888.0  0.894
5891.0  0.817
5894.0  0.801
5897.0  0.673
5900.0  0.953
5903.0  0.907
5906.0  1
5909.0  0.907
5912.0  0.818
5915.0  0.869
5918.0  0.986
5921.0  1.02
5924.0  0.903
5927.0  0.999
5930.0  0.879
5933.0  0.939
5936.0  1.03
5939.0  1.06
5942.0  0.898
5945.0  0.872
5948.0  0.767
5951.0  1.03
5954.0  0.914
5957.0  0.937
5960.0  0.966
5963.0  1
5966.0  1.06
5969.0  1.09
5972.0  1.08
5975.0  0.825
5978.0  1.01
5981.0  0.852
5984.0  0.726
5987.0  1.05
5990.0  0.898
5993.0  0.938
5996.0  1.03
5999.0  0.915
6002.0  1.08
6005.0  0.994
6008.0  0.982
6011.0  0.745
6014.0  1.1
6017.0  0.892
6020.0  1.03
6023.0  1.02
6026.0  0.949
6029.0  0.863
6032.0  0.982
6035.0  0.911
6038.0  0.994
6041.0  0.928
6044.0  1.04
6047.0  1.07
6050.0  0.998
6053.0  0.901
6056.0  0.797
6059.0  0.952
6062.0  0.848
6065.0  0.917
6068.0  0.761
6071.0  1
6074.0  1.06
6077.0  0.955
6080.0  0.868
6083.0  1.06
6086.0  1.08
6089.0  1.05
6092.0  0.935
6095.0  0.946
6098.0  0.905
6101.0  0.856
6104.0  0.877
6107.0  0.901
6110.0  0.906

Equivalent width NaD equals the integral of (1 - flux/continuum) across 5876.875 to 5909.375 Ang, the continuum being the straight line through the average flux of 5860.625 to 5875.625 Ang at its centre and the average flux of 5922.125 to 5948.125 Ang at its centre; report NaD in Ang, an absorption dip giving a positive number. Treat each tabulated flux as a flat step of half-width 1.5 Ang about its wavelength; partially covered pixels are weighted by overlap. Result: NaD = 1.7 Ang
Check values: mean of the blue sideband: 0.987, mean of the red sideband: 0.937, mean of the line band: 0.917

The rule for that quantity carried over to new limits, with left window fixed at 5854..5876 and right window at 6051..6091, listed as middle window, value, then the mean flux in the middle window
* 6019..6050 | -1.0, 0.979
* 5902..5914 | 0.7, 0.906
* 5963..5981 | -0.8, 0.998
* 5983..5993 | 0.5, 0.907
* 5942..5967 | 0.5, 0.938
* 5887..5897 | 1.6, 0.81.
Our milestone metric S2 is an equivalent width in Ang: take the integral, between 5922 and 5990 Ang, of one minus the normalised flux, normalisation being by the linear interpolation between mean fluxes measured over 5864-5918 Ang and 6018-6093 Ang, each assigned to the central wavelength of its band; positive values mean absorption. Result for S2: -0.65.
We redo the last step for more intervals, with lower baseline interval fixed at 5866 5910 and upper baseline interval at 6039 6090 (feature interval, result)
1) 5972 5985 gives 0.9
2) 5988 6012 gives -0.1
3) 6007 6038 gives 0.1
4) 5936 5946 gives -0.2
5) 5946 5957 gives 0.4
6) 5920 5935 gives -0.1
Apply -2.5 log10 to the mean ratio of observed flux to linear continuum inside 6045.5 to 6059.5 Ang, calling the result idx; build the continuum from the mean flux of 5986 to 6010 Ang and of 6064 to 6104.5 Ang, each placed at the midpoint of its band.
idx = 0.020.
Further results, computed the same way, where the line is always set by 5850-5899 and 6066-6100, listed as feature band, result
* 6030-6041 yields 0.01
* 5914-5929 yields -0.01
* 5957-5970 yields -0.07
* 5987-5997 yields -0.01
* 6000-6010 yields -0.05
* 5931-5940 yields -0.06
